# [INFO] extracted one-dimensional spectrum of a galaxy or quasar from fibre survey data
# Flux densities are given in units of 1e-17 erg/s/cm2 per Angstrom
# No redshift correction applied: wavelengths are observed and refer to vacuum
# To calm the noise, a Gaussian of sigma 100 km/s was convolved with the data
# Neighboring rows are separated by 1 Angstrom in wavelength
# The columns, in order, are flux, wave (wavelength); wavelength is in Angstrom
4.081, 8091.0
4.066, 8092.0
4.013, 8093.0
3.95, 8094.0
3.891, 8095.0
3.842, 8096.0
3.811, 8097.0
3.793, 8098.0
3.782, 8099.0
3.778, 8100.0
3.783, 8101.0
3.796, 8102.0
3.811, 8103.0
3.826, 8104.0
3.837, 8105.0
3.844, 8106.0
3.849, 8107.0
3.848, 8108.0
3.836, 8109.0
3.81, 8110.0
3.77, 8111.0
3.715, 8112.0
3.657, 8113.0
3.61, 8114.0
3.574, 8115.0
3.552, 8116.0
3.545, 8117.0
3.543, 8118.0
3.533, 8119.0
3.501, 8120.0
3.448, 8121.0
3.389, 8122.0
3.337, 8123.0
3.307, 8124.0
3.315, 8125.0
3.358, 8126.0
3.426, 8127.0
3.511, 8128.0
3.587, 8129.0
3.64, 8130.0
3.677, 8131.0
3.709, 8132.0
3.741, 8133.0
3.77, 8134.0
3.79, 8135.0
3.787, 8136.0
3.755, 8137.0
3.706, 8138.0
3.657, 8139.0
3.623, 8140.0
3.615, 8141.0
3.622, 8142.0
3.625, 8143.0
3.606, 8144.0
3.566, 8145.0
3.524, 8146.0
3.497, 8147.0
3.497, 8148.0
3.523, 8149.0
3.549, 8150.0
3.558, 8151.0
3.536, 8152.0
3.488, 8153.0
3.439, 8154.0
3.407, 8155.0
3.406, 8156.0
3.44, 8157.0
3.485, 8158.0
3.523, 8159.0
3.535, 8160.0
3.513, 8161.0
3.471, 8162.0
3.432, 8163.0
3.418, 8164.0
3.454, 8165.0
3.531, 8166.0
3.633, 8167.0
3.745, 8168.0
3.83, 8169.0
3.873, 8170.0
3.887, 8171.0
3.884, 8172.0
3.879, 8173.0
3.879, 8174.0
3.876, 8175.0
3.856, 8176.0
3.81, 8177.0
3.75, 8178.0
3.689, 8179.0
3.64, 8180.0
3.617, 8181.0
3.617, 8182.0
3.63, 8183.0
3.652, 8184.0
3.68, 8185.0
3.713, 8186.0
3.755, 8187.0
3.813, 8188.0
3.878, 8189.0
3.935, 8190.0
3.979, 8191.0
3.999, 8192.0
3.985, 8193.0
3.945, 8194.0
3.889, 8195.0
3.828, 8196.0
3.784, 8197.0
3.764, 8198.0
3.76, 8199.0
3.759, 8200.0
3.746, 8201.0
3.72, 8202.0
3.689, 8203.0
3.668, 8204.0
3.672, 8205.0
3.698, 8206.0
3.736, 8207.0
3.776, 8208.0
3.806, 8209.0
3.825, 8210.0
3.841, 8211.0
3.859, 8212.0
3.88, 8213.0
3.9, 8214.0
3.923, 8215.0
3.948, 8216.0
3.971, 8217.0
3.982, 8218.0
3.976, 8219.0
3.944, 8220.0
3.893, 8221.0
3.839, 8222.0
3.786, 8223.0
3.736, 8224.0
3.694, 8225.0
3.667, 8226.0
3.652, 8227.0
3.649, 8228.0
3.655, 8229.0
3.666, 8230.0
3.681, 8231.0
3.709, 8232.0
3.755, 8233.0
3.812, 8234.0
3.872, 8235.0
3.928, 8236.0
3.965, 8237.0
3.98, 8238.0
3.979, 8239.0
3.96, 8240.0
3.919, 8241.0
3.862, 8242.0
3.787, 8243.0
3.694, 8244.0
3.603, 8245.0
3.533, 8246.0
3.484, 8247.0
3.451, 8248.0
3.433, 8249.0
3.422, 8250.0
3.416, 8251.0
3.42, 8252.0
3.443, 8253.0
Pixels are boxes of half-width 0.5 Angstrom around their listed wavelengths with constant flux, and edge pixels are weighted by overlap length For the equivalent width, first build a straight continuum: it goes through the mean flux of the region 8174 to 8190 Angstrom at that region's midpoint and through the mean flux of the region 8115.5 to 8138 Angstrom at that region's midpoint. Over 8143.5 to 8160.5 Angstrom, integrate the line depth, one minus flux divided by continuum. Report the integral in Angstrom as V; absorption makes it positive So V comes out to 0.6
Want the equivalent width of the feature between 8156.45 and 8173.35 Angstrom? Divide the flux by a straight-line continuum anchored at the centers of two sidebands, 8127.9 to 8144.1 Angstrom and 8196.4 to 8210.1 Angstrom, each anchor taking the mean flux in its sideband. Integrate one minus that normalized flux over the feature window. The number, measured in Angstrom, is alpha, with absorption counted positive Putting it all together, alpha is 0.4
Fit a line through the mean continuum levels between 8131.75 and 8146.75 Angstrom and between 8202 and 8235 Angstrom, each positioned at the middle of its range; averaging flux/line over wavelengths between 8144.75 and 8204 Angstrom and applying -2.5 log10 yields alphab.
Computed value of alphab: 0.013 mag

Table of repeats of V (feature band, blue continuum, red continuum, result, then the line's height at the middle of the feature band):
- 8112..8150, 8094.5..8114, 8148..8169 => 0.9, 3.66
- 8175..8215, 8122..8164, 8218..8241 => -0.8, 3.71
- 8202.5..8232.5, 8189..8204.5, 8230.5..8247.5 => 0.2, 3.81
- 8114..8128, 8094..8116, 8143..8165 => 0.9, 3.69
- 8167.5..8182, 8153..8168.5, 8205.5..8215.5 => -0.8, 3.59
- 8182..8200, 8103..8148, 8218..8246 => -0.4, 3.73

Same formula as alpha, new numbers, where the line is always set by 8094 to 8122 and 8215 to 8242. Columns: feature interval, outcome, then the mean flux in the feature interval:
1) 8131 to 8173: 1.8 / 3.61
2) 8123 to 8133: 0.6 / 3.51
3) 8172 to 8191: 0.1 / 3.77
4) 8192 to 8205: 0.0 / 3.8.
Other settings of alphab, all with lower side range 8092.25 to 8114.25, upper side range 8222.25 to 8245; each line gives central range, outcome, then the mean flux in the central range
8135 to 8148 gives 0.051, 3.63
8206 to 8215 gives -0.009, 3.83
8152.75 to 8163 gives 0.100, 3.47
